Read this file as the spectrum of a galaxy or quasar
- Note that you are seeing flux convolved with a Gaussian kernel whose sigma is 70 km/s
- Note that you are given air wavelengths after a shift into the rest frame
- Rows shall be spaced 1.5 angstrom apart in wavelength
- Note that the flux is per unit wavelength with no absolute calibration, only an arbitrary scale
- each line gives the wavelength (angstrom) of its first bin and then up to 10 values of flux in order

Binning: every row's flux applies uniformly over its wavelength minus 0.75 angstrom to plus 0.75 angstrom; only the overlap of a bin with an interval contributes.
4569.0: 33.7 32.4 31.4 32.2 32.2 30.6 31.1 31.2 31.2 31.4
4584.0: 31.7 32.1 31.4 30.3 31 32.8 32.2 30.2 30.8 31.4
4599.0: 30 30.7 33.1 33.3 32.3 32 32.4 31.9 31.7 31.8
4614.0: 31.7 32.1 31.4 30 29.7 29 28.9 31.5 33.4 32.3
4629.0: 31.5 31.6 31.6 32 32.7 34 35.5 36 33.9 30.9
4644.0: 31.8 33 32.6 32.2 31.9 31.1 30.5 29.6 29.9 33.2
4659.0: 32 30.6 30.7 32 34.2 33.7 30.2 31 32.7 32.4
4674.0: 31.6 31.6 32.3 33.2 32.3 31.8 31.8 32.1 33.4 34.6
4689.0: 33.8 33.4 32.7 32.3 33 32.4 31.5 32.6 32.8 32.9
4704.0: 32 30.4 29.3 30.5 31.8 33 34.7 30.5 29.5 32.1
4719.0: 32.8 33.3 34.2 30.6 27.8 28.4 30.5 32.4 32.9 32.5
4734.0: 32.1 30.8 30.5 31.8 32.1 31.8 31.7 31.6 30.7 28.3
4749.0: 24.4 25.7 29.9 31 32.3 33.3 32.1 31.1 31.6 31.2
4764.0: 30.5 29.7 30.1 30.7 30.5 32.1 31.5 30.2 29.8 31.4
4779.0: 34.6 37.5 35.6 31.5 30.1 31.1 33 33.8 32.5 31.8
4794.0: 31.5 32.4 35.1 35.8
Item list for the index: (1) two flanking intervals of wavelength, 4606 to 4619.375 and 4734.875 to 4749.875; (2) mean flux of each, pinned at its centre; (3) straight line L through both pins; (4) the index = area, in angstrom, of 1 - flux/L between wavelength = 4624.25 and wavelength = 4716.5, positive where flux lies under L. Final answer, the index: -3.4 angstrom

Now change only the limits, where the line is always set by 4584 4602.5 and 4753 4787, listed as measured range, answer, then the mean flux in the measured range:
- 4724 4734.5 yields 0.2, 30.9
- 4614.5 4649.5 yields -0.7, 32.1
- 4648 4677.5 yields -0.2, 31.7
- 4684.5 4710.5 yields -0.6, 32.3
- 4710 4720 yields -0.2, 32.1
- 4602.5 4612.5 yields -0.3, 32.3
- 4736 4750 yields 0.6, 30.2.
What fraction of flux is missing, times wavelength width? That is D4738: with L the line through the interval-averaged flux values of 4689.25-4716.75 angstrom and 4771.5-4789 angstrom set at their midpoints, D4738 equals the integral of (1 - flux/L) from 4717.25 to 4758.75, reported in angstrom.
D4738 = 1.6 angstrom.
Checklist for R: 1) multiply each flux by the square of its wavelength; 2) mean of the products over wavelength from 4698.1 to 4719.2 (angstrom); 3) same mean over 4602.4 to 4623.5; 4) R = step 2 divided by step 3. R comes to 1.1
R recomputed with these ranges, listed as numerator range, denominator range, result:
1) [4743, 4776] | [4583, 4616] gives 1.03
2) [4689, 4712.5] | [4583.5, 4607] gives 1.06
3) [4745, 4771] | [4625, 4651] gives 0.97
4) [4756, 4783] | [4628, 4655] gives 1.04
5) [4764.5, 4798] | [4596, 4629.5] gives 1.10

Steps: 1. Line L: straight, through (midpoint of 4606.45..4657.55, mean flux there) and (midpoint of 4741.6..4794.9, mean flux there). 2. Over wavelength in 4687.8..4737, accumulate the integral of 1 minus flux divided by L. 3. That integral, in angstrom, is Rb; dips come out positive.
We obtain -0.55 angstrom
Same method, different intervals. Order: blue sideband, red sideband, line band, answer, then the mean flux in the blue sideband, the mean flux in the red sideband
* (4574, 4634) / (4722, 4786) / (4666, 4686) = -0.5 angstrom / 31.4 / 31.1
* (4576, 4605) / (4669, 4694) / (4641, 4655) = 0.2 angstrom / 31.4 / 32.5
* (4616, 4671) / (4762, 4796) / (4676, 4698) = -0.6 angstrom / 31.8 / 31.9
